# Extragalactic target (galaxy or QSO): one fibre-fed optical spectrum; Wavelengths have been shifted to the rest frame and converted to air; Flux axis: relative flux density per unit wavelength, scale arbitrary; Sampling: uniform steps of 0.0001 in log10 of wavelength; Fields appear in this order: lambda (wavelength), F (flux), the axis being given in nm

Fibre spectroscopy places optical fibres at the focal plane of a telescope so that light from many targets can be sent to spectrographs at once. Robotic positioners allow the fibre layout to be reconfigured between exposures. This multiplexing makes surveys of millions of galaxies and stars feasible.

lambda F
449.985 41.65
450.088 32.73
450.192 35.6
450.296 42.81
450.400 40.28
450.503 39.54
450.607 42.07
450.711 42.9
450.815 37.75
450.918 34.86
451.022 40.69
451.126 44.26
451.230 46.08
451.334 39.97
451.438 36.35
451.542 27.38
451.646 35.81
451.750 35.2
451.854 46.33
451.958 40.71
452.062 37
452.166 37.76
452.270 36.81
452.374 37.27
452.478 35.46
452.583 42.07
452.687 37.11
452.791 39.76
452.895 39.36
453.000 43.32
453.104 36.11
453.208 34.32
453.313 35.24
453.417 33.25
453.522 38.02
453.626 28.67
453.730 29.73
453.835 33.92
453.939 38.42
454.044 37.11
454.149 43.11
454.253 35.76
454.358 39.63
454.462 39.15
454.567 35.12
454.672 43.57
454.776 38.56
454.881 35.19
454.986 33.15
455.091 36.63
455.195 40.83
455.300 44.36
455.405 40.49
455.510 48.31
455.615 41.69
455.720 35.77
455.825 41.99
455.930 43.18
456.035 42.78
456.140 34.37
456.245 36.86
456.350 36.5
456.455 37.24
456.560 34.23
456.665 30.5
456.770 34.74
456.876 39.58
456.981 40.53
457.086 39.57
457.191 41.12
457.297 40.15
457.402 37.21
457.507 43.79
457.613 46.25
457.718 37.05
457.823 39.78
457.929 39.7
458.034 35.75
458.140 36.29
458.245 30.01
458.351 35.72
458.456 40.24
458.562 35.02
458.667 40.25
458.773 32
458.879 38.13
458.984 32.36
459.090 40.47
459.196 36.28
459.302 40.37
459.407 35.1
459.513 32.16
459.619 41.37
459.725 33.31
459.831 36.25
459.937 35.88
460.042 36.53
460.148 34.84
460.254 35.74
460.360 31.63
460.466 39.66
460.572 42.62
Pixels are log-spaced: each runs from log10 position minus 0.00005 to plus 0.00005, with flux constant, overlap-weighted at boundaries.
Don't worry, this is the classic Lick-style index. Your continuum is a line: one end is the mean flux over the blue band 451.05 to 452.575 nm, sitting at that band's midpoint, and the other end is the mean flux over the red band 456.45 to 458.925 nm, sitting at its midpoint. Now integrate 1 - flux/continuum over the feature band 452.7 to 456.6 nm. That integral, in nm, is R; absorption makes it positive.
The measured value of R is 0.009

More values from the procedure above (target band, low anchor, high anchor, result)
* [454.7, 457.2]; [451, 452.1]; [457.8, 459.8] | -0.08 nm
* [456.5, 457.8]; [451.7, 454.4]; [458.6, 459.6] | -0.07 nm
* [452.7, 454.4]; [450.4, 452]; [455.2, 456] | 0.18 nm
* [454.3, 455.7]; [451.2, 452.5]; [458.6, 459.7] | -0.09 nm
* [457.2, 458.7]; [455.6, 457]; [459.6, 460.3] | -0.06 nm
